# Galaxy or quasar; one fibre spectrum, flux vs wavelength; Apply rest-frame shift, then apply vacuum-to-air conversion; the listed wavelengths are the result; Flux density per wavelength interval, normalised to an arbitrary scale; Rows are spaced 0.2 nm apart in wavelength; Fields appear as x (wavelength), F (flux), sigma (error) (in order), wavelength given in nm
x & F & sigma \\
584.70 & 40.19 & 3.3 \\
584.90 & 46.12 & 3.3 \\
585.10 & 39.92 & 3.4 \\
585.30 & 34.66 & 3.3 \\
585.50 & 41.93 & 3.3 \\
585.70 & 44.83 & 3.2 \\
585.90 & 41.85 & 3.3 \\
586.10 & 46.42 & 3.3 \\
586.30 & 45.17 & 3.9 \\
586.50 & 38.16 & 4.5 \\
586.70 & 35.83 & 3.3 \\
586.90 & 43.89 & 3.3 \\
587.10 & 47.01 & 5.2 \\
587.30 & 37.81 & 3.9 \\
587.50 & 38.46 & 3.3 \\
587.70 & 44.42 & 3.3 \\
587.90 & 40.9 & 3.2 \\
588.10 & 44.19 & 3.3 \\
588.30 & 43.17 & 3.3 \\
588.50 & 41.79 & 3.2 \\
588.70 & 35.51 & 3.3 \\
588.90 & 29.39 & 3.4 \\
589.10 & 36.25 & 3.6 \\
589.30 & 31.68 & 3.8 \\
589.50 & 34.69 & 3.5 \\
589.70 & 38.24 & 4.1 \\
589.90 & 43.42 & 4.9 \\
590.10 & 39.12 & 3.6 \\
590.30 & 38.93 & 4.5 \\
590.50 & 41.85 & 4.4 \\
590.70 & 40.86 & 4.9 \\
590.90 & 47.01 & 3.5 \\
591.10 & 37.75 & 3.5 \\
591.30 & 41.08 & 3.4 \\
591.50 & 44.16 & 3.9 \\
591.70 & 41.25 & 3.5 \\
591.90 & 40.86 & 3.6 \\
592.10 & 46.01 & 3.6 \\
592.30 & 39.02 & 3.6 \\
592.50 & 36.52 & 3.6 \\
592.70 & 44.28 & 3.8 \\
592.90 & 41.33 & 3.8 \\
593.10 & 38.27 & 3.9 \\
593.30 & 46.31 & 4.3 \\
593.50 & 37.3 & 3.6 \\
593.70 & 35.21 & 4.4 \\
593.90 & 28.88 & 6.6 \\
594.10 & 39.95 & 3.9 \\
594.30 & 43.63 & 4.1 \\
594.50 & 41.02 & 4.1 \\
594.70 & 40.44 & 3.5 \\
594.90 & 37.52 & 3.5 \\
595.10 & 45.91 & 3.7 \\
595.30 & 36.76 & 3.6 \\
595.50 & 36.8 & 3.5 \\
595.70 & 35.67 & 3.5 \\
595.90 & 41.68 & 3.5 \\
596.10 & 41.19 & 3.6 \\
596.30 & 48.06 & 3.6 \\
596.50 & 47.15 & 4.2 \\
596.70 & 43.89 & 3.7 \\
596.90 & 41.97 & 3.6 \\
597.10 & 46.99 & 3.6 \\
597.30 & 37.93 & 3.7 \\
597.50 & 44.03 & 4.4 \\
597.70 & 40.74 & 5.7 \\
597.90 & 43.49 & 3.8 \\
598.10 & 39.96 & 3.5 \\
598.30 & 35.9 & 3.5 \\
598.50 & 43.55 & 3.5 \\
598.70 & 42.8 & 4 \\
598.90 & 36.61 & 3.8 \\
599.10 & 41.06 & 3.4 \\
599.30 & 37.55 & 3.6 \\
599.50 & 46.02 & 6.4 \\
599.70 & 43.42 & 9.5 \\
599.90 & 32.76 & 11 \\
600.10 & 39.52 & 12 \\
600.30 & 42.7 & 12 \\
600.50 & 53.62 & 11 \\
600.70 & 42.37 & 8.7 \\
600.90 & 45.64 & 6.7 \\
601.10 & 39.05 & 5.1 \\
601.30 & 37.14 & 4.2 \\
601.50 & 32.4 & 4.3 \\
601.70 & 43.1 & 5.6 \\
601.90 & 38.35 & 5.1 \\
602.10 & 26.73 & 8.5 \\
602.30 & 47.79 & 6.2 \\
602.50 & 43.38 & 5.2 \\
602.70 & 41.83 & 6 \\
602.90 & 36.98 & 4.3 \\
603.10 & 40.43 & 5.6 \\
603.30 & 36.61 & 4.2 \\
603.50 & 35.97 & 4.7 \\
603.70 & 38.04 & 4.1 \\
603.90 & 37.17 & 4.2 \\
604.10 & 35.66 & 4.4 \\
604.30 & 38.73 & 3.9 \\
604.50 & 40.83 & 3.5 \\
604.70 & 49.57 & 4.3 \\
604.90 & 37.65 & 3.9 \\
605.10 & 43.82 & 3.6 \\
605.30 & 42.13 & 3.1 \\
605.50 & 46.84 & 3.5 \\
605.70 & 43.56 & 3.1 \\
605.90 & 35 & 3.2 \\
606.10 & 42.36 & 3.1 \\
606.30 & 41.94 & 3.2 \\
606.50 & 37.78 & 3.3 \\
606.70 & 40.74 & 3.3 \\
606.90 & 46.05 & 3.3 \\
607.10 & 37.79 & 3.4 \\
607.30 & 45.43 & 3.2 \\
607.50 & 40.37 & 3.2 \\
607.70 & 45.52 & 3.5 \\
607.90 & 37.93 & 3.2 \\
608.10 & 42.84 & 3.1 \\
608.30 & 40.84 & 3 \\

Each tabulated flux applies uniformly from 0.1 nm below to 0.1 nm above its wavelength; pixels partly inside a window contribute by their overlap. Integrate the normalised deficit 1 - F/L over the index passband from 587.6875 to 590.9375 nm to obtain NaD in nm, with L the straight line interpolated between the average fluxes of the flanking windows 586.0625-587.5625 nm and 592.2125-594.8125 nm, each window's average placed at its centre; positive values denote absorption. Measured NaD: 0.12 nm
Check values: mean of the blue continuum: 41.5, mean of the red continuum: 39.4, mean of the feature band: 39.2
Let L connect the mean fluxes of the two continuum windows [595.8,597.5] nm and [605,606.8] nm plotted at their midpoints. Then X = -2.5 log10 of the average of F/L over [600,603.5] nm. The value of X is 0.06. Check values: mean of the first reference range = 43.6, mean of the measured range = 40.3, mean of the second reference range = 41.6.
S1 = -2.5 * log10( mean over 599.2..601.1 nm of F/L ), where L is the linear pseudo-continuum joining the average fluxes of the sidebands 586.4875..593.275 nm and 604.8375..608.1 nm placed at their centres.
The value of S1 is -0.03 mag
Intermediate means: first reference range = 40.2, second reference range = 41.6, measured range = 42.4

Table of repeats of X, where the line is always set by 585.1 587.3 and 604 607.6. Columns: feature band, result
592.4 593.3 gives 0.022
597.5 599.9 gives 0.020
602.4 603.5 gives 0.054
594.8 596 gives 0.068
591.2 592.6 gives 0.009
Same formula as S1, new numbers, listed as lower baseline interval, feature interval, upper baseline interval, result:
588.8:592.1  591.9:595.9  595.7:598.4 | 0.034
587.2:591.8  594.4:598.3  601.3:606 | -0.050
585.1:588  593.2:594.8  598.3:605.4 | 0.048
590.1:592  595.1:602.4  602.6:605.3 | -0.019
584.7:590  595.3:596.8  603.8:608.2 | -0.025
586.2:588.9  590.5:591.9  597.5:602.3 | -0.032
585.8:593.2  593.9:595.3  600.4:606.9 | 0.008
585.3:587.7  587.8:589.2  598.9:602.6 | 0.077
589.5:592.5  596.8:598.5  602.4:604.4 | -0.049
